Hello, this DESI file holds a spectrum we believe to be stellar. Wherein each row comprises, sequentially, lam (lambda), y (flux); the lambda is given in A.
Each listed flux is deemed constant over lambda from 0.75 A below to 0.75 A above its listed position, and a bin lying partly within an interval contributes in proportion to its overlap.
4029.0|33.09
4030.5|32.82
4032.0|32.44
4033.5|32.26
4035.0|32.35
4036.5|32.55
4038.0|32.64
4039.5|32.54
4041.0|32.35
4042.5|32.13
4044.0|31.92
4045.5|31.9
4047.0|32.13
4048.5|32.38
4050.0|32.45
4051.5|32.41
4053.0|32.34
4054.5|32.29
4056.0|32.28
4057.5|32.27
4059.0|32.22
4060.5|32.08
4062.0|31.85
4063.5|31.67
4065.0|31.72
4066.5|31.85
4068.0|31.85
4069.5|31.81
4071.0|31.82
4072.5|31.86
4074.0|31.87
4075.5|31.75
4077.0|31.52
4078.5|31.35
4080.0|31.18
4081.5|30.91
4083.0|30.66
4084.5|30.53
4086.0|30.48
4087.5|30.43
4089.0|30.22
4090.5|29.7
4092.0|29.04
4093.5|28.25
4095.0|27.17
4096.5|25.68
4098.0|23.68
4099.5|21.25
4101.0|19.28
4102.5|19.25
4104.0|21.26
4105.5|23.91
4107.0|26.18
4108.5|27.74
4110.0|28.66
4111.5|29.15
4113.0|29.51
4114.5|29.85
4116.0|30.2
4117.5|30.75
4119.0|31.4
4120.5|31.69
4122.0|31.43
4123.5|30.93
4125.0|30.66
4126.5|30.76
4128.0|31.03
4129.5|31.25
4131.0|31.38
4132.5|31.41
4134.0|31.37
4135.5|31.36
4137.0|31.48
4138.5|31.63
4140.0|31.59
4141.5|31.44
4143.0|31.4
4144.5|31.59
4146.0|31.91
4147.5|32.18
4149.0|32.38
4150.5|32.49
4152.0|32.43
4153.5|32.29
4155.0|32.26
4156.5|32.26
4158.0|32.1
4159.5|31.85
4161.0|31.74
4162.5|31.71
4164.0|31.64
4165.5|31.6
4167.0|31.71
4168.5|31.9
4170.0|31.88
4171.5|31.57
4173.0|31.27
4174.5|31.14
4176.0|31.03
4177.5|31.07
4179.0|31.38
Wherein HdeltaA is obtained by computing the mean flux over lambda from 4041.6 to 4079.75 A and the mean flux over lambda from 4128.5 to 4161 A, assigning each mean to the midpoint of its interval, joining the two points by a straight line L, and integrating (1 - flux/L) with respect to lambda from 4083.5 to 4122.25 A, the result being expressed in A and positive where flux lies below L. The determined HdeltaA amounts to 5.29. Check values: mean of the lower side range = 32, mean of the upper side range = 31.8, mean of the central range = 27.5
